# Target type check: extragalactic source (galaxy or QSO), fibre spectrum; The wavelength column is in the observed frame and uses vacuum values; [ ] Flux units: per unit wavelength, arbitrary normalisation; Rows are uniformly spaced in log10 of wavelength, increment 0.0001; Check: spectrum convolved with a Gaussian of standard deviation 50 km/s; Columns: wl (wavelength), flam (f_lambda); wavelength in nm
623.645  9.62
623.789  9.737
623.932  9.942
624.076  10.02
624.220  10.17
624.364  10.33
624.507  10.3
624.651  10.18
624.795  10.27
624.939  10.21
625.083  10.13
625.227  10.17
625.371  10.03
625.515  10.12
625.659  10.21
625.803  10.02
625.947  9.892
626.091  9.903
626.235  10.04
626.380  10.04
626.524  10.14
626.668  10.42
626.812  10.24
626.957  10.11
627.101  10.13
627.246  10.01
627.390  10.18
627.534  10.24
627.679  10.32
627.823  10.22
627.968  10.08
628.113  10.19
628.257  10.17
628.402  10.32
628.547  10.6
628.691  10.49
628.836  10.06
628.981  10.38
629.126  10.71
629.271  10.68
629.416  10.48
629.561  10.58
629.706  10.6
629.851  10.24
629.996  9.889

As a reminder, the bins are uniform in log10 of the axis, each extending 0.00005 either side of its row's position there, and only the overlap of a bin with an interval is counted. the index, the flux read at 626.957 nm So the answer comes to 10.11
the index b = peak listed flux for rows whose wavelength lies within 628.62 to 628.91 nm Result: 10.49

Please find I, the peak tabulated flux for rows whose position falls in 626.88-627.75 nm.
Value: 10.32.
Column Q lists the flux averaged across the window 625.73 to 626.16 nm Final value 9.95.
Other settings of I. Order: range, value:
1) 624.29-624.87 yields 10.33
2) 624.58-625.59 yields 10.27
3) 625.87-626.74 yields 10.42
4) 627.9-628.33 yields 10.19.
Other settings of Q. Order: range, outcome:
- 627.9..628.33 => 10.1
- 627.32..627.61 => 10.2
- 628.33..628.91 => 10.4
